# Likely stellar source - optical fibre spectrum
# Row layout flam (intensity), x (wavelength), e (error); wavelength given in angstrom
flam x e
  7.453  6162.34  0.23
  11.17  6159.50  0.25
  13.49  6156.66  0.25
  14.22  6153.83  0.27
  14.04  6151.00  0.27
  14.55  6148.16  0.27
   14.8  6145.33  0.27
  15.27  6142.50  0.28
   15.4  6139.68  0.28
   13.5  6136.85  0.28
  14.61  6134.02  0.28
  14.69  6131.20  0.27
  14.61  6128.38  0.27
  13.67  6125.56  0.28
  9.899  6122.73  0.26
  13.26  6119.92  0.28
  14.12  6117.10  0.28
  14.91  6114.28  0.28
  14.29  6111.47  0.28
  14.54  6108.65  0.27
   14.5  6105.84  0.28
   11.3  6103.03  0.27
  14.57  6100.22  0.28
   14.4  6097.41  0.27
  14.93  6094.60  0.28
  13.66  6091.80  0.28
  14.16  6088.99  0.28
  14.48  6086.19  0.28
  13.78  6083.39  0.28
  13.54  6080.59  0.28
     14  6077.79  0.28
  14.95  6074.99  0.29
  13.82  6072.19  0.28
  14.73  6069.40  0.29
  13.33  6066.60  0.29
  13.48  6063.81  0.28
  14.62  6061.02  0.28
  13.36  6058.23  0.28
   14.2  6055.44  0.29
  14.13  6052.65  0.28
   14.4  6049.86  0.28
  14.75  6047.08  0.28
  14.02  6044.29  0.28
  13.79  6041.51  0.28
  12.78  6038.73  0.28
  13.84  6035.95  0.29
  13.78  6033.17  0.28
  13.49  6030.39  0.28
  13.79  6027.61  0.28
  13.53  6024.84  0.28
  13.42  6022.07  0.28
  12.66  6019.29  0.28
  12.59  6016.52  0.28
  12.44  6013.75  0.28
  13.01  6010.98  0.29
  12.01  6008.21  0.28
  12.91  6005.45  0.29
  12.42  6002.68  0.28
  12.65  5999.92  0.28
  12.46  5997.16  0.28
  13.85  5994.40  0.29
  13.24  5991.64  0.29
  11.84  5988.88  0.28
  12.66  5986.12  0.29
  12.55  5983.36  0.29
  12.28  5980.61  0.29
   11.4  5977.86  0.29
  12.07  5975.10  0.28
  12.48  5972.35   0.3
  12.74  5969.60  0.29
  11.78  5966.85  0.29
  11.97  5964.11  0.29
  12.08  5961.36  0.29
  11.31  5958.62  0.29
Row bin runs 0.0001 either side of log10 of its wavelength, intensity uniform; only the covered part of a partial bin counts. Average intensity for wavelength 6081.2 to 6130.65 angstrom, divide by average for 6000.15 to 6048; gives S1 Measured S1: 1.05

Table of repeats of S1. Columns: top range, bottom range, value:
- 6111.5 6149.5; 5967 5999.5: 1.13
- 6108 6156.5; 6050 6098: 1.00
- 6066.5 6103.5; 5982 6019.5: 1.11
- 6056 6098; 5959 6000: 1.14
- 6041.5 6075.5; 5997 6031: 1.10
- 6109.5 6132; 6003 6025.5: 1.07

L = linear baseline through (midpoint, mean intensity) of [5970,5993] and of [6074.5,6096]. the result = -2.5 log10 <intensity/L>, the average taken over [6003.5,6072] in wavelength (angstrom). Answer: -0.02 mag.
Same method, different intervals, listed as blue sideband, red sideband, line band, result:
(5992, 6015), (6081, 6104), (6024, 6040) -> -0.03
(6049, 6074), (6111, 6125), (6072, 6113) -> -0.04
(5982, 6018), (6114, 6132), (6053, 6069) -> -0.07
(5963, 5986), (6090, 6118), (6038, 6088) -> -0.04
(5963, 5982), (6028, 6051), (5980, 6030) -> 0.01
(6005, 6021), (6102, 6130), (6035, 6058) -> -0.08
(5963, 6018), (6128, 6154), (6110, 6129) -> 0.06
